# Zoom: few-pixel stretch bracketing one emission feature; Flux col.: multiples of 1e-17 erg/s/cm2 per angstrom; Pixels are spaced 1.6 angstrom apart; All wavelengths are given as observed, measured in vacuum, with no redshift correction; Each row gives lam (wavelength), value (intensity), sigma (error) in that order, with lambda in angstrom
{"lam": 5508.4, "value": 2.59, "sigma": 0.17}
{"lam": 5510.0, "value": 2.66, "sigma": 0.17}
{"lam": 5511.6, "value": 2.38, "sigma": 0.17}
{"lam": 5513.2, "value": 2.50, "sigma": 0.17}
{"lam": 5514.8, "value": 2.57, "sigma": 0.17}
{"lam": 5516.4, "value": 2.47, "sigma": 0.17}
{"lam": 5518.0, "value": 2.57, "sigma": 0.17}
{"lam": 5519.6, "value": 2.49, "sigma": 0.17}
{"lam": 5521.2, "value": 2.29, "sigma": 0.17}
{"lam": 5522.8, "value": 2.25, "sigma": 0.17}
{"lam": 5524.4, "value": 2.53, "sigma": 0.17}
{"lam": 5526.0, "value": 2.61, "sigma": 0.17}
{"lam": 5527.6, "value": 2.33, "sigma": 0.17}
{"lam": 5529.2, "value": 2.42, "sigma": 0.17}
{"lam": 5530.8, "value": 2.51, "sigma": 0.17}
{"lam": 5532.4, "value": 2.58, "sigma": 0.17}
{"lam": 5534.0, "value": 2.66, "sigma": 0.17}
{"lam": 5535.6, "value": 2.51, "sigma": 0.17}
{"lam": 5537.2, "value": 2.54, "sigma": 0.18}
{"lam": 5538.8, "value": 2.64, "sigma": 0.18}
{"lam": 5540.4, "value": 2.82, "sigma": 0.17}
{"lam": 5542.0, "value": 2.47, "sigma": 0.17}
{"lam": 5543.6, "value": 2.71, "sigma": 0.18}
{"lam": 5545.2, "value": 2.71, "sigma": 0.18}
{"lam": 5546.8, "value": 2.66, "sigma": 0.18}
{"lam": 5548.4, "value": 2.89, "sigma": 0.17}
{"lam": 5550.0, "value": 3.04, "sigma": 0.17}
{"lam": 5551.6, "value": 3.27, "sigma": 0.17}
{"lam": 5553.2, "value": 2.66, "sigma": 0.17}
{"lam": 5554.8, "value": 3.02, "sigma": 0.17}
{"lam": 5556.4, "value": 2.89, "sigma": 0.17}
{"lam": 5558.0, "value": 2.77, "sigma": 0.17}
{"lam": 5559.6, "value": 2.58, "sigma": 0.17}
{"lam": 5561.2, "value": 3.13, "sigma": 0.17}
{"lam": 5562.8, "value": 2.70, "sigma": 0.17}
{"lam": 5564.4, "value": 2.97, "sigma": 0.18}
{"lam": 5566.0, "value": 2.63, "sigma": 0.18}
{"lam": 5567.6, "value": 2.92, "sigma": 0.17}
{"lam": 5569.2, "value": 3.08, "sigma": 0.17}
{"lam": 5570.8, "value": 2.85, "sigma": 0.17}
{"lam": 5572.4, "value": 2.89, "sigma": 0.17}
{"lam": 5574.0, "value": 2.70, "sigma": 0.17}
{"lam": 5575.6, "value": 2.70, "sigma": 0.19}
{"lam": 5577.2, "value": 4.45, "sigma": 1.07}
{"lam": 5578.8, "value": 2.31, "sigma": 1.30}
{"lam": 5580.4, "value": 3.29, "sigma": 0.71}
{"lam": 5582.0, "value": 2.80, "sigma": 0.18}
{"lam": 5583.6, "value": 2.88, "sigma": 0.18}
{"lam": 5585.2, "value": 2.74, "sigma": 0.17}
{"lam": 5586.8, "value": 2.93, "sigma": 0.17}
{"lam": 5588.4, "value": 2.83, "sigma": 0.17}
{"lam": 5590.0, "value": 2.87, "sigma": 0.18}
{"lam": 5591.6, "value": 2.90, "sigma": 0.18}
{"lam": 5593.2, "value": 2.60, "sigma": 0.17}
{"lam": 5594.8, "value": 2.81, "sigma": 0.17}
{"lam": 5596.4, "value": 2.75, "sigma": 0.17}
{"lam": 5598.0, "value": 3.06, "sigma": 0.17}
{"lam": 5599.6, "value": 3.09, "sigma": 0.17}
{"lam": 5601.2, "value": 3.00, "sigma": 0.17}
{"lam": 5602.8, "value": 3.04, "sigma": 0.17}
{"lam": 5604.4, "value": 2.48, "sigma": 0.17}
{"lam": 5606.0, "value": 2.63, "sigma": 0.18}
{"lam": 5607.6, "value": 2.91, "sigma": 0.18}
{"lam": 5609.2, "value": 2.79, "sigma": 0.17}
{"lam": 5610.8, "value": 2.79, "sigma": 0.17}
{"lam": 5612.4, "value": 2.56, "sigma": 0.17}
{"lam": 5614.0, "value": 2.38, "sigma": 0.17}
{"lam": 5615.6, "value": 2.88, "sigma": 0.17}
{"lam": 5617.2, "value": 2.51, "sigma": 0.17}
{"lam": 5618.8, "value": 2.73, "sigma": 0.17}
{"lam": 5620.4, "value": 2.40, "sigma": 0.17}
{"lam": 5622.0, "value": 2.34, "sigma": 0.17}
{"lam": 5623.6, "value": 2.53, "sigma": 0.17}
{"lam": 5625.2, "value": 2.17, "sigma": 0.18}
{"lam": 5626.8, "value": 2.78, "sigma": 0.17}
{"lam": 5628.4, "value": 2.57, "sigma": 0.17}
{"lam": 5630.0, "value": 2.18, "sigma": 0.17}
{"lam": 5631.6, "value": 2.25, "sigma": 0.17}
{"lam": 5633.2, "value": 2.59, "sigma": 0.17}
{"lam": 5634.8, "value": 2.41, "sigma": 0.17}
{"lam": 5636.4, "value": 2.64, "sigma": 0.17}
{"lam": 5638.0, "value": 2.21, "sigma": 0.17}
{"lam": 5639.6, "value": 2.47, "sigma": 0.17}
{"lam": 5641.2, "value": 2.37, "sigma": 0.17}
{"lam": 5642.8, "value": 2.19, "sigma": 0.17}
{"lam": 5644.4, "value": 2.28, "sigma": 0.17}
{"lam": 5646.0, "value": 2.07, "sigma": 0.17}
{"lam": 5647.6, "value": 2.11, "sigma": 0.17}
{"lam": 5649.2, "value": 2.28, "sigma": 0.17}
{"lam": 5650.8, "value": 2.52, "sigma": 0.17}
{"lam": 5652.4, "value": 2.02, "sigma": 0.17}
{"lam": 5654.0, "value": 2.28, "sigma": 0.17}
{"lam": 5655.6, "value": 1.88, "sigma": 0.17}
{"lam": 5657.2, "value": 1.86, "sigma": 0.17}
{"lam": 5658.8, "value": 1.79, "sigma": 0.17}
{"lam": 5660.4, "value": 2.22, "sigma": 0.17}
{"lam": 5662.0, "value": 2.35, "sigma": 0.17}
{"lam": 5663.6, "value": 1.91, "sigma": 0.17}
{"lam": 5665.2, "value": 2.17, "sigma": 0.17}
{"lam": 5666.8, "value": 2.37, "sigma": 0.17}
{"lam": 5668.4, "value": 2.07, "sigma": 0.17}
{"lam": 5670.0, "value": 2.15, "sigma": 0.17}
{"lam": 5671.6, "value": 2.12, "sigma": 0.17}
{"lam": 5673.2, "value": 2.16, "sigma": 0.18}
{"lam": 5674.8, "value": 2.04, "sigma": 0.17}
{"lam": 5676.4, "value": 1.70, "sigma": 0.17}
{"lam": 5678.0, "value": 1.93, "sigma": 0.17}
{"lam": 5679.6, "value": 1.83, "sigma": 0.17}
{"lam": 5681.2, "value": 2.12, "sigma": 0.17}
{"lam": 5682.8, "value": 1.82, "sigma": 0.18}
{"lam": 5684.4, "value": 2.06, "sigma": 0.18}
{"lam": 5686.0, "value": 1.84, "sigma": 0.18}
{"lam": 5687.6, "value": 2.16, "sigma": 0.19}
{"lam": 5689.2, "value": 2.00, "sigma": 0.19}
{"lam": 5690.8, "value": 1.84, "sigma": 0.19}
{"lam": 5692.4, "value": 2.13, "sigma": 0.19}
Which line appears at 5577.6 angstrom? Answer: C III] 1909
